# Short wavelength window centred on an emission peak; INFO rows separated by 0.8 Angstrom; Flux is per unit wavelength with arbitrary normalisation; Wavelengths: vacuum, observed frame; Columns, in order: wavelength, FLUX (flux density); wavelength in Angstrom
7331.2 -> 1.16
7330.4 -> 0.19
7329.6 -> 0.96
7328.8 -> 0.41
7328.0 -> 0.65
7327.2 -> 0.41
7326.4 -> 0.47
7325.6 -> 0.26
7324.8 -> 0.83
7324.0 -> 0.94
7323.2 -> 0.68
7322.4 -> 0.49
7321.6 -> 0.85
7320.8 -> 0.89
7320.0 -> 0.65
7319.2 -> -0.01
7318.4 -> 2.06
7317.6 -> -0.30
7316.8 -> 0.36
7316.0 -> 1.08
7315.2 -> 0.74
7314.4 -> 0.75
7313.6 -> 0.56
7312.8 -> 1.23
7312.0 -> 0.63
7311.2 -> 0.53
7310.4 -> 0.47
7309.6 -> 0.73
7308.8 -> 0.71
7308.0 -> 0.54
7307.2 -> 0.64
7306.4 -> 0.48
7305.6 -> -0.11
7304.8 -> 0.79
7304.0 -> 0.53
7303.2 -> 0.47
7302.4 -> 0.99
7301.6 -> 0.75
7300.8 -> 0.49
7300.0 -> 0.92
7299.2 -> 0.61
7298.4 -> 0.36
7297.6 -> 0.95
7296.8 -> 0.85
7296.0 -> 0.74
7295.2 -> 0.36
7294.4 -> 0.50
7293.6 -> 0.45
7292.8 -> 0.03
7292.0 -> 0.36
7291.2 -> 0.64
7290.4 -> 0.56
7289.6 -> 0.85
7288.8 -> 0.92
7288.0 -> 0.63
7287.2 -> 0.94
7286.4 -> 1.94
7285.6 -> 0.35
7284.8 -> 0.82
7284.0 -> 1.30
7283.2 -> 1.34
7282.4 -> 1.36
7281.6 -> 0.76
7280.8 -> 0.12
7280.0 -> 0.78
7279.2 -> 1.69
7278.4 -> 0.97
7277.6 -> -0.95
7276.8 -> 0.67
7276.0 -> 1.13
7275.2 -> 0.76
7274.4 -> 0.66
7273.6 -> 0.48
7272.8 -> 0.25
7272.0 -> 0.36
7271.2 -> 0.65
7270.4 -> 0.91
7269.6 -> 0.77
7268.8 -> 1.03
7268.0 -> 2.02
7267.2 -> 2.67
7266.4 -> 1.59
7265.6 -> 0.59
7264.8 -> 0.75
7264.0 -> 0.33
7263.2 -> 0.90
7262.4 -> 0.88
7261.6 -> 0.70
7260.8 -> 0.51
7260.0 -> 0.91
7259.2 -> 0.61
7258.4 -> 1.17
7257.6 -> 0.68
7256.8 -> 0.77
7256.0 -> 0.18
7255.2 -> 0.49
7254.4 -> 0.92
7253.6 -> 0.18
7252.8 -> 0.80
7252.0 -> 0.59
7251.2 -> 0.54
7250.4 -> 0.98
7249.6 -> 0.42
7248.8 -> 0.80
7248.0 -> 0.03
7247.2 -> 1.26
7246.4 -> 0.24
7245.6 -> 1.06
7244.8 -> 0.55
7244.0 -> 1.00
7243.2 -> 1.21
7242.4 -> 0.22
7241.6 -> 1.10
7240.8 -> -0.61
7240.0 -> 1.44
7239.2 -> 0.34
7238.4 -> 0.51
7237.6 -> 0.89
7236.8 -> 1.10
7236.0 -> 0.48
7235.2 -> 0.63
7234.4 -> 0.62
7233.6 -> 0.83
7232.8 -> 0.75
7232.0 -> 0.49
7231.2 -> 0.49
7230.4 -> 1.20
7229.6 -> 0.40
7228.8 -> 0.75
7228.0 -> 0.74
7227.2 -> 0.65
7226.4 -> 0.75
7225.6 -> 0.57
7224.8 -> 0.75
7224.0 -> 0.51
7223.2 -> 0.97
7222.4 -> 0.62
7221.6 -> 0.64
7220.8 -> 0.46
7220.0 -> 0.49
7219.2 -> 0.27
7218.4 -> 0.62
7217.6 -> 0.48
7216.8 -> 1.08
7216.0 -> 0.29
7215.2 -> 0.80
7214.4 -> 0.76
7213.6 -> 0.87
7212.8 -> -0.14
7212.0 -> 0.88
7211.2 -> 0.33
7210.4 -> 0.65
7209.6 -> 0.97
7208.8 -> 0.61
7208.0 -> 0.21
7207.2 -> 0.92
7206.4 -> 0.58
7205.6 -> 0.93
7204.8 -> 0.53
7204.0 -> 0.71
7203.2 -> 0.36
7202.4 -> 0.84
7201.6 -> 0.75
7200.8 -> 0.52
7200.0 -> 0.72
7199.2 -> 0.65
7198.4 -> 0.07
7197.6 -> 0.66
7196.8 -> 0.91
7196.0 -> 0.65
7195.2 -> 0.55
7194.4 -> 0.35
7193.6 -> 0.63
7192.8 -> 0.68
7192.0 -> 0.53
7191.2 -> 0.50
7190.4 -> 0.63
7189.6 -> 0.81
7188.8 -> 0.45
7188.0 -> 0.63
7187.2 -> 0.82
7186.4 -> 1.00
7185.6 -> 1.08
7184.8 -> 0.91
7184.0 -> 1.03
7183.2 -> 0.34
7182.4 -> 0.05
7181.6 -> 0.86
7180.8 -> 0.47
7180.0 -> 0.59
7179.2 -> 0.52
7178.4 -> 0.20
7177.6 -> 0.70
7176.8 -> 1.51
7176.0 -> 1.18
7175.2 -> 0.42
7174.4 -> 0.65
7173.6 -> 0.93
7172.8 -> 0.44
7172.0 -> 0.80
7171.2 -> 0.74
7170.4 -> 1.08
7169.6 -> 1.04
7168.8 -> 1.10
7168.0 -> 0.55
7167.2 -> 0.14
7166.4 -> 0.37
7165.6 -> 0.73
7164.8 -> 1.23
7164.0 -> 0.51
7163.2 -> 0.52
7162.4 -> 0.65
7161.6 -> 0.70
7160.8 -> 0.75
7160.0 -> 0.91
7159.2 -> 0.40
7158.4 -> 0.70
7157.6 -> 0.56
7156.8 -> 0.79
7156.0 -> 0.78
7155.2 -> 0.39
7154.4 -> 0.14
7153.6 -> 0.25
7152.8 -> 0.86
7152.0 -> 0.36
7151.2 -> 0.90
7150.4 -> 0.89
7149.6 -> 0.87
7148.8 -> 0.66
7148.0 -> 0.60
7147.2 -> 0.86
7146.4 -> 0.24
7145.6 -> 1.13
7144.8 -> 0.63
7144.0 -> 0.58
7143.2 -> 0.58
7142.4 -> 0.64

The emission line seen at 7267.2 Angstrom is [S II]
